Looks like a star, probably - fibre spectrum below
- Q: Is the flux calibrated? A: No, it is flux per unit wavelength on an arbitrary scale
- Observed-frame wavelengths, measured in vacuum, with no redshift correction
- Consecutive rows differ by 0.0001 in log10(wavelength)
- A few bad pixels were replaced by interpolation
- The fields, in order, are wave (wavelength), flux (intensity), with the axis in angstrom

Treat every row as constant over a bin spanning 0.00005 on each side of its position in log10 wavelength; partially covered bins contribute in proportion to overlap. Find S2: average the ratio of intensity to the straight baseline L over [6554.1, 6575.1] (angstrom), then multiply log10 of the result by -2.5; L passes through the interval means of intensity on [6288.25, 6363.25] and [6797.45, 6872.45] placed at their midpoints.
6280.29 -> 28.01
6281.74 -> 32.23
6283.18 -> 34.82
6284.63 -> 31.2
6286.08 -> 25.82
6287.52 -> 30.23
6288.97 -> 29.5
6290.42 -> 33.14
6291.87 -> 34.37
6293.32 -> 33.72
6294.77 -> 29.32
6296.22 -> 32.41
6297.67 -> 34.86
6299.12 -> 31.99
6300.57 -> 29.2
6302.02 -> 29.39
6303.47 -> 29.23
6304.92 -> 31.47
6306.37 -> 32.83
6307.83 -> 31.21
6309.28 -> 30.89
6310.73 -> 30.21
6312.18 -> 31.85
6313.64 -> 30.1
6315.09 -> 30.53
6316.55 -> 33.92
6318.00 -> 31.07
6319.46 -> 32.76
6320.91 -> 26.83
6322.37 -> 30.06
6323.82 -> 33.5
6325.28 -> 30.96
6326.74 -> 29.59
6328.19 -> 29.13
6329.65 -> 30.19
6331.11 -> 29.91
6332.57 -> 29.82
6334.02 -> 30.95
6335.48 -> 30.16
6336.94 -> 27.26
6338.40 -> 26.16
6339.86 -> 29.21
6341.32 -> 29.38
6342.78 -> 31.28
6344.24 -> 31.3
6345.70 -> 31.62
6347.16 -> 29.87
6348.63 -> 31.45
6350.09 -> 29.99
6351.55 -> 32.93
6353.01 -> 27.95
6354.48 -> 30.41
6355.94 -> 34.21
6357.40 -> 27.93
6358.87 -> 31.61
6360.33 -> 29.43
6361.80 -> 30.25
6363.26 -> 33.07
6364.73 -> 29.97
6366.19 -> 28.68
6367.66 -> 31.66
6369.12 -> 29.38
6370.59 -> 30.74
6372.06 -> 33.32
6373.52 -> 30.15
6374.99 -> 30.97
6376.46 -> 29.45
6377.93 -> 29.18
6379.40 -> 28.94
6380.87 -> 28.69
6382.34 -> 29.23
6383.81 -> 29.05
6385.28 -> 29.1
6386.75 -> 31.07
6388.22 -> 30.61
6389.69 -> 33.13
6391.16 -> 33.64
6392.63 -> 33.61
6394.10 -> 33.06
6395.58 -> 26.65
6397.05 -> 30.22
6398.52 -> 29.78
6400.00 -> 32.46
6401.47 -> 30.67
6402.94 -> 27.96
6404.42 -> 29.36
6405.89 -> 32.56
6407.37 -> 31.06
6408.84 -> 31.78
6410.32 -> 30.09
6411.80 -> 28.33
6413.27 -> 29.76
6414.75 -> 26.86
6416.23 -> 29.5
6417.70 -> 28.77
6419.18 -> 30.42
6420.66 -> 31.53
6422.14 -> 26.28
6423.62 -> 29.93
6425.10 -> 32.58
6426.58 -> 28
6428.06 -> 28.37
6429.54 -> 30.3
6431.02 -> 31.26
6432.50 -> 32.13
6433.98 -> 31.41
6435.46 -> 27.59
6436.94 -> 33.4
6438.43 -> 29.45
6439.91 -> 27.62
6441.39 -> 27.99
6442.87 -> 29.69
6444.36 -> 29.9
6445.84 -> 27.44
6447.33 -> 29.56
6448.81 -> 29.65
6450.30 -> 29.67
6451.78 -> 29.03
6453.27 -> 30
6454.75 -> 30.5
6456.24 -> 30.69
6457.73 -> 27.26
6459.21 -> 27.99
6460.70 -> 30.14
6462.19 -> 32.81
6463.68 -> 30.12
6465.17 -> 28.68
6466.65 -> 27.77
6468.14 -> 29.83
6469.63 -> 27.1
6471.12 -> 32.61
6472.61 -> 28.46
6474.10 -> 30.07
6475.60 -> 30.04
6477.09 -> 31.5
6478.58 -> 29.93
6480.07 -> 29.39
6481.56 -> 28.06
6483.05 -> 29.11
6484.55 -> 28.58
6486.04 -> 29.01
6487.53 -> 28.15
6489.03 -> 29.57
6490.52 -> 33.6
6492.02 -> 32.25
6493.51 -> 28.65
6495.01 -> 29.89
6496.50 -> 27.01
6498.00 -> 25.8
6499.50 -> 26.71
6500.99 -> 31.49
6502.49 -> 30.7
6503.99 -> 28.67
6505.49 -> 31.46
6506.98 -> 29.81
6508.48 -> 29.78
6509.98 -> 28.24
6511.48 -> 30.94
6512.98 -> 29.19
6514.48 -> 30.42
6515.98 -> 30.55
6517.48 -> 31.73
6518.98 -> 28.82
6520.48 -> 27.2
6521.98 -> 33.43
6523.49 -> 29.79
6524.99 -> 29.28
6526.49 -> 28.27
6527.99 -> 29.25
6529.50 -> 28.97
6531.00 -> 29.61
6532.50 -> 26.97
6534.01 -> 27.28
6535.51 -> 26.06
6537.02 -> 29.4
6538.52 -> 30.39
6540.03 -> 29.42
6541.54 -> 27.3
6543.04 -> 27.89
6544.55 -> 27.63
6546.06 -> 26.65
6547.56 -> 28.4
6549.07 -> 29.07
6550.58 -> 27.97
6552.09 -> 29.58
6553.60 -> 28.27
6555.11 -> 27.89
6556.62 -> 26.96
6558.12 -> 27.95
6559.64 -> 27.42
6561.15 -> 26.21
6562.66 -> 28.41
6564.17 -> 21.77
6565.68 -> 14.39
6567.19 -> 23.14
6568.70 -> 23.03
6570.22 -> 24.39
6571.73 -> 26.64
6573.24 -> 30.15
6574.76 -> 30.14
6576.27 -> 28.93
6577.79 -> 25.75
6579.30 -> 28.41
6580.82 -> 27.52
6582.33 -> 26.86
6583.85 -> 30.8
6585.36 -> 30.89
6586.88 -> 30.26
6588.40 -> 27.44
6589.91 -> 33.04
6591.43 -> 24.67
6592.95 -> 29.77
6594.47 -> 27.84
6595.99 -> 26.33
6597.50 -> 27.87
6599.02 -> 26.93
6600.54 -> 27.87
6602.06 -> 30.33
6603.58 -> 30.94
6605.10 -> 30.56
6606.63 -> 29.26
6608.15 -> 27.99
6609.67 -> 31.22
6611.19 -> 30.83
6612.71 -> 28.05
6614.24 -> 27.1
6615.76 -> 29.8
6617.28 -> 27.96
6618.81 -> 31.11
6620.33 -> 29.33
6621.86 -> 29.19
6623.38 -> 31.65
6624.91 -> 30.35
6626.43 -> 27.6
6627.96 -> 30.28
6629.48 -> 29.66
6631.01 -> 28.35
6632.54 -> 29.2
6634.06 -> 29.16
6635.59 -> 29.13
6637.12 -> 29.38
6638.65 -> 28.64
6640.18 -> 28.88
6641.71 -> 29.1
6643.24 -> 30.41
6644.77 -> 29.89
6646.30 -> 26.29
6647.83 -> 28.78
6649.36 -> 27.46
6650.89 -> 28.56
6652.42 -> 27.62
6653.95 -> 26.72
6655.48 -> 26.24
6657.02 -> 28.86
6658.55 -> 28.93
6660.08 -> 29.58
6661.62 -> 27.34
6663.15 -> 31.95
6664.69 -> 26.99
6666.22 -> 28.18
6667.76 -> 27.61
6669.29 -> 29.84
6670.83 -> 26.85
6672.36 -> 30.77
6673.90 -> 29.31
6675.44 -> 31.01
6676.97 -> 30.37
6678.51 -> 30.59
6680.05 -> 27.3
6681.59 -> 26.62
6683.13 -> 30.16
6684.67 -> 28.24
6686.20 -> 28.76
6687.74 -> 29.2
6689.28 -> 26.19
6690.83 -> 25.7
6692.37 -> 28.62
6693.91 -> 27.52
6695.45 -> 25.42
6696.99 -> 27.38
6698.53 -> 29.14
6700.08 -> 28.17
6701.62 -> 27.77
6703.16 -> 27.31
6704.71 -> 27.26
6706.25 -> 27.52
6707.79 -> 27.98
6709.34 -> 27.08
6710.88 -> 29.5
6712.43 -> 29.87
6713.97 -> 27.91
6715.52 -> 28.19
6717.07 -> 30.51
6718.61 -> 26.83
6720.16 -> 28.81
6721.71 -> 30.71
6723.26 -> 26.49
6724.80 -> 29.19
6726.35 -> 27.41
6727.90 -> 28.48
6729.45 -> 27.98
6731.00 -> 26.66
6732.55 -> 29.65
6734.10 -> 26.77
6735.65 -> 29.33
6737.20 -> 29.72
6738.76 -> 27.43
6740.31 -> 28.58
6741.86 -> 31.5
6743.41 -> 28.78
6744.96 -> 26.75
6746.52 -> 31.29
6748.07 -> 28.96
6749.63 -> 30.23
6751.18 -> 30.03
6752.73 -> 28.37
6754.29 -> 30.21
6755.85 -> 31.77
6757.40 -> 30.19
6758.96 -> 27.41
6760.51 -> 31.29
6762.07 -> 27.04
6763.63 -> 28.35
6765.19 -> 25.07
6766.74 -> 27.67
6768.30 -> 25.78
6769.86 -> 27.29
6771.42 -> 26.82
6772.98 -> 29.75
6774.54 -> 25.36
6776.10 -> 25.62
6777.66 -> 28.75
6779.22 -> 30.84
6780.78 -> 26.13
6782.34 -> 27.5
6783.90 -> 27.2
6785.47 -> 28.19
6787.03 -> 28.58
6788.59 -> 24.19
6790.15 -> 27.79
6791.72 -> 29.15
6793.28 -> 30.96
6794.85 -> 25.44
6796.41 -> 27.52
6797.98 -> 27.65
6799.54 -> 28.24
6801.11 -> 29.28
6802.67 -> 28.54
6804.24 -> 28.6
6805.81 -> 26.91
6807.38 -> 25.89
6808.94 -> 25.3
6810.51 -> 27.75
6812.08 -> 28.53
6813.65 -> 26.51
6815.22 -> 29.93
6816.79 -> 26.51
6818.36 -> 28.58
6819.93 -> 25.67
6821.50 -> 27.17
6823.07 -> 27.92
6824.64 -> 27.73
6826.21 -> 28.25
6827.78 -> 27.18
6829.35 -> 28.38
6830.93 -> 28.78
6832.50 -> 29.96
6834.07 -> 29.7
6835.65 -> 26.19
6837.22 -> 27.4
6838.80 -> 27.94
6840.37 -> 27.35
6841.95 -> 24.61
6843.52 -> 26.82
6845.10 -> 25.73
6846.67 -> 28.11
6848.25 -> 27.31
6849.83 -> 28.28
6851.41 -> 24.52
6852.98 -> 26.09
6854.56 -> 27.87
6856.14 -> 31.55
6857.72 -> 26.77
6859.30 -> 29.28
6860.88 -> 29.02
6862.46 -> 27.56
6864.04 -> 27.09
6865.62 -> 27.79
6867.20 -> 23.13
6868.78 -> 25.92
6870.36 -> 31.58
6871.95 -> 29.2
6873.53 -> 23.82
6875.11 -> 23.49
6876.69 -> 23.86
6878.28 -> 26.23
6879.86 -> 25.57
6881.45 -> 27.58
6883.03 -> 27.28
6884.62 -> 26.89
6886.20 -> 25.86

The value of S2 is 0.15 mag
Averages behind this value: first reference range 30.8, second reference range 27.6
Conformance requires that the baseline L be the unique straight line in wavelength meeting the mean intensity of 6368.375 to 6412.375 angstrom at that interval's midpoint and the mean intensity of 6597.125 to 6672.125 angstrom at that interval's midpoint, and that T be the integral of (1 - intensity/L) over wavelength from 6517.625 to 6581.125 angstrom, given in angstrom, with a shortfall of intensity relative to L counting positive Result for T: 4.10 angstrom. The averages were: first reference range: 30.5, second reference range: 28.9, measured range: 27.6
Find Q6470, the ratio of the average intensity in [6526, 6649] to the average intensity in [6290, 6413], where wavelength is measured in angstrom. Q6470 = 0.92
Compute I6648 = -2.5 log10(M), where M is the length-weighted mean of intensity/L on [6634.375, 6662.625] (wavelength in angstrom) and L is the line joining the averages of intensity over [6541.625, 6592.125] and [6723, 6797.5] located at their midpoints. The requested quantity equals -0.03 mag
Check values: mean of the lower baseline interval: 27.2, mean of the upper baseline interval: 28.2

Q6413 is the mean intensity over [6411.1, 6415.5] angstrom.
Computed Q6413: 28.3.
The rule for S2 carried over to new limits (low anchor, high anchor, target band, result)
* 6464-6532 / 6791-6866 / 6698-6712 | 0.02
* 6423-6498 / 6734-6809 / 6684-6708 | 0.04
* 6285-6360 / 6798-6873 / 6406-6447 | 0.01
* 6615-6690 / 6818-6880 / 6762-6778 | 0.04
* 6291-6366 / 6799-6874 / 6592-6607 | 0.01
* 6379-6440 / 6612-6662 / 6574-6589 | 0.02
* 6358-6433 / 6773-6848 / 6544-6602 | 0.07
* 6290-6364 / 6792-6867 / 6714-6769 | -0.02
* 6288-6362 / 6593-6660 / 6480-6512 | 0.01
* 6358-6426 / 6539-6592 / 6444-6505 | -0.02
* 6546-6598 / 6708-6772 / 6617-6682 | -0.04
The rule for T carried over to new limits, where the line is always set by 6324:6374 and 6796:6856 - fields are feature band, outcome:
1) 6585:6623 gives -0.3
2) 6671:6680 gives -0.5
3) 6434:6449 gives 0.2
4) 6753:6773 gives -0.3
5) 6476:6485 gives 0.0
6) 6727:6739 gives -0.1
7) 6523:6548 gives 0.7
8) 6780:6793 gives 0.1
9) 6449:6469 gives 0.1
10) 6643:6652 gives 0.1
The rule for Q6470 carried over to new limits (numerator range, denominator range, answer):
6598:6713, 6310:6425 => 0.95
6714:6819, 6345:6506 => 0.94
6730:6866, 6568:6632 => 0.97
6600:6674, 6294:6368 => 0.95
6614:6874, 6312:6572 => 0.96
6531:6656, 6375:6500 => 0.95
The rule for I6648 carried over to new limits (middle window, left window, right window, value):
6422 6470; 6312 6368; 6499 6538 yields 0.01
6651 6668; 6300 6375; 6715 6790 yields 0.02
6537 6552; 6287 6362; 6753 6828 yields 0.03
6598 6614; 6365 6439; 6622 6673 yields -0.01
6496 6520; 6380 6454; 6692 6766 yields 0.00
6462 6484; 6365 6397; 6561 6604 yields -0.02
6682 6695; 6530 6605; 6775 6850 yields -0.01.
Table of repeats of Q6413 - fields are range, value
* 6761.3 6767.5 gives 27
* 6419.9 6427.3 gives 29.6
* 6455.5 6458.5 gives 29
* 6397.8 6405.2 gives 30.1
